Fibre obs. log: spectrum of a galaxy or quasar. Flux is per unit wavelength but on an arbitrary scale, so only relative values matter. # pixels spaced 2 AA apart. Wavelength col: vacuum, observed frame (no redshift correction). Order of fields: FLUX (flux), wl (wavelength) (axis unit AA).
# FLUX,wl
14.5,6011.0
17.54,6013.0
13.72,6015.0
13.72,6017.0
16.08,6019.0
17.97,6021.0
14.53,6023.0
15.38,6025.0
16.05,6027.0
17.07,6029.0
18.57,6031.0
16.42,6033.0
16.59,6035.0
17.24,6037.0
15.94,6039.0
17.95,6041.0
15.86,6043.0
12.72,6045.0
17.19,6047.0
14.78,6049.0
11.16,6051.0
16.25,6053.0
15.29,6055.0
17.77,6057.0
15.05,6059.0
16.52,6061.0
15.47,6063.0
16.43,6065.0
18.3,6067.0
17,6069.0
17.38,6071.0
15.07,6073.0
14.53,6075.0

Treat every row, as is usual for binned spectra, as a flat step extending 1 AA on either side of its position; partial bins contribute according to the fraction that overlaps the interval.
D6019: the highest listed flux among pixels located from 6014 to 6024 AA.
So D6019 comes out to 17.97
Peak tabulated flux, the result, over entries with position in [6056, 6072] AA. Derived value 18.3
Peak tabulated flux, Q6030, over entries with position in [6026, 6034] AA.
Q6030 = 18.57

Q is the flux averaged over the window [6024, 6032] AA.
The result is 16.8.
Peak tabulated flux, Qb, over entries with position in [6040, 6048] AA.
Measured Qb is 17.95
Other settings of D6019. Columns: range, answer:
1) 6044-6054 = 17.19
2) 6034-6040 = 17.24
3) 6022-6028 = 16.05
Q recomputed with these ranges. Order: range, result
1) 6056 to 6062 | 16.4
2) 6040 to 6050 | 15.7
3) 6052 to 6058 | 16.4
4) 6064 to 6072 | 17.3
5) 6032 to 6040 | 16.5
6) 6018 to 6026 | 16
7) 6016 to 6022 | 15.9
